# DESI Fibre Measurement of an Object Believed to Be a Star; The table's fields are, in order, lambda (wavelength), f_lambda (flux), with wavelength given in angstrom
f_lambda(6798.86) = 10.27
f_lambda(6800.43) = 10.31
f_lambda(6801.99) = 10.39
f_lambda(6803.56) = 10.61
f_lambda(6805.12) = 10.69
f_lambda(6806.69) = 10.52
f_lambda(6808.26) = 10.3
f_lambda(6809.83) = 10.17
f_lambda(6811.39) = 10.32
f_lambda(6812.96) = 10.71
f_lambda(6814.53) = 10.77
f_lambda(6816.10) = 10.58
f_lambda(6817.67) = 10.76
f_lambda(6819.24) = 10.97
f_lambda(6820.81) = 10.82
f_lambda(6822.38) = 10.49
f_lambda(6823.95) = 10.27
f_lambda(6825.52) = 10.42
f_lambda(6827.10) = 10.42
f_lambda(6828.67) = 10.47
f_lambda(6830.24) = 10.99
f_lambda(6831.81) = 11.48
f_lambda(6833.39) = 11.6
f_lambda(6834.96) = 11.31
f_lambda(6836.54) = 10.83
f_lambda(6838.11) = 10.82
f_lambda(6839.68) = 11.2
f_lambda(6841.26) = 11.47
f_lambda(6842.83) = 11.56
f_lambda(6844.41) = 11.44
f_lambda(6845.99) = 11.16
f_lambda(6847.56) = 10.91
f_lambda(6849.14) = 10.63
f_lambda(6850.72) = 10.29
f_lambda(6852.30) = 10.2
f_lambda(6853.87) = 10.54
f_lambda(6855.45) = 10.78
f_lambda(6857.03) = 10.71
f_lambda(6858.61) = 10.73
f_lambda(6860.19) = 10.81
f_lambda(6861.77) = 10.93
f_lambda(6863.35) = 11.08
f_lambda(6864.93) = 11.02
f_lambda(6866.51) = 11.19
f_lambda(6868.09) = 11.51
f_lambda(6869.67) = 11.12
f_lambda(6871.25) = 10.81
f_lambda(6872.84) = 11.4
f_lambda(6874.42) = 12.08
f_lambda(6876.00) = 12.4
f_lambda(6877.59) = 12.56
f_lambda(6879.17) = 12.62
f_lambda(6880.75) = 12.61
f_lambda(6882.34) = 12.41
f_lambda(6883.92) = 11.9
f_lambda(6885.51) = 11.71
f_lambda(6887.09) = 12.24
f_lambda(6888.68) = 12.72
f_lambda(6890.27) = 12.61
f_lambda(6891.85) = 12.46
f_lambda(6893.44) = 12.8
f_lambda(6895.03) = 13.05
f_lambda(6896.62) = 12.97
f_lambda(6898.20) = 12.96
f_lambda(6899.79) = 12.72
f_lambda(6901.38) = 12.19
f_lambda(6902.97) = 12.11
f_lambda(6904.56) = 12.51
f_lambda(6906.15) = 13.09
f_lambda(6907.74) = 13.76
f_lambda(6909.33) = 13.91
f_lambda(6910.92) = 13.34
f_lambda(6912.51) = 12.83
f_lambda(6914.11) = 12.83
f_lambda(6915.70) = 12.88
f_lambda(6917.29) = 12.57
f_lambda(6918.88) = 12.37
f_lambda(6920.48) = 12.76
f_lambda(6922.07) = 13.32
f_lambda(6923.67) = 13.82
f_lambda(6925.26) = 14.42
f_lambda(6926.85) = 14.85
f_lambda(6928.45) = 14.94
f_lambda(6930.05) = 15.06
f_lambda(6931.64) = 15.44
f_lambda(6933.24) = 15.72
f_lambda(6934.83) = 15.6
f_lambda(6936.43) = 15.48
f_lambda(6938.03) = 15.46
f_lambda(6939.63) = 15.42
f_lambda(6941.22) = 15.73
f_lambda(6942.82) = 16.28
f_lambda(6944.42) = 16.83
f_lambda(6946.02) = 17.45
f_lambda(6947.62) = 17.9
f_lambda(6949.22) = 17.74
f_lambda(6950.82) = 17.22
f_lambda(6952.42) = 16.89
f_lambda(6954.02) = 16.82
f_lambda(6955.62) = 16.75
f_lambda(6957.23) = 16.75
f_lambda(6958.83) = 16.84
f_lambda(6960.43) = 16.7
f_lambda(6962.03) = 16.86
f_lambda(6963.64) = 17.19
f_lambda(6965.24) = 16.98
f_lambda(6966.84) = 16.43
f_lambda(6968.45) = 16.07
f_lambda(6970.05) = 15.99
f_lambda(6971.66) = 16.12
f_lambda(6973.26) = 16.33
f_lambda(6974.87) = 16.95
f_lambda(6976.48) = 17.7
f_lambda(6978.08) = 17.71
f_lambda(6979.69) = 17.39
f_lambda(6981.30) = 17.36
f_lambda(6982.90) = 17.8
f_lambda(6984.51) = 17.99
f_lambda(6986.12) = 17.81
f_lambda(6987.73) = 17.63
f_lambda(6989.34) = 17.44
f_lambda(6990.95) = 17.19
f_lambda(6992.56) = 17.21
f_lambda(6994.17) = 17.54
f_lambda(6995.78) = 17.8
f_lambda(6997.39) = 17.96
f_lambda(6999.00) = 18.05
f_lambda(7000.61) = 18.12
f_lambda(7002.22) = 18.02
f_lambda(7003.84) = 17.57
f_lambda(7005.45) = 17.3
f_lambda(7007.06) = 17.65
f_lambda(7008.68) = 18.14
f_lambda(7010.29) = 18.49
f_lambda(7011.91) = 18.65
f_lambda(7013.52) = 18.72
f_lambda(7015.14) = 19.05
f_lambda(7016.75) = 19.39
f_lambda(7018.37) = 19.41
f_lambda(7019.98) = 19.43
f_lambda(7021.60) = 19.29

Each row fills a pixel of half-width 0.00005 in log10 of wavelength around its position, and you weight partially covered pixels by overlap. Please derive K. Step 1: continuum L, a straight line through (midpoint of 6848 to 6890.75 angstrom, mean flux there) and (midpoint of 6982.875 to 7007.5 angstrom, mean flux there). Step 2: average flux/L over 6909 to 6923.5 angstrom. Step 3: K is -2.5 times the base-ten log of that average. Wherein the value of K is 0.06 mag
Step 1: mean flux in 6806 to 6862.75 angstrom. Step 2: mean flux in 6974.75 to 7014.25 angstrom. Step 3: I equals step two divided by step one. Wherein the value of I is 1.6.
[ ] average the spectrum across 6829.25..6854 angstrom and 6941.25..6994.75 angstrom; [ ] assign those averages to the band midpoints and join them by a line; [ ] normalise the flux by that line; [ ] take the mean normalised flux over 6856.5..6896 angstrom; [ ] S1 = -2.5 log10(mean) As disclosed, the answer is 0.08 mag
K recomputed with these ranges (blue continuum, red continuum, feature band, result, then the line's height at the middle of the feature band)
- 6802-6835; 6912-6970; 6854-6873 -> 0.14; 12.5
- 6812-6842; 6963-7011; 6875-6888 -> 0.07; 13.1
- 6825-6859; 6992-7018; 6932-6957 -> -0.07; 15.5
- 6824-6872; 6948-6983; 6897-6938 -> 0.06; 14.5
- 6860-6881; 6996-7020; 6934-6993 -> -0.05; 16.2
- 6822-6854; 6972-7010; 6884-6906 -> 0.07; 13.4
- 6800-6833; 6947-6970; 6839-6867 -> 0.12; 12.2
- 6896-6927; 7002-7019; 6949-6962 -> -0.10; 15.4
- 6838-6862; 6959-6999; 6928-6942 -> -0.03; 15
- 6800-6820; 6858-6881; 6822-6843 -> 0.00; 10.9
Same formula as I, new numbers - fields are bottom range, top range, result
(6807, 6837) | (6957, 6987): 1.59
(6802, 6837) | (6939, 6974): 1.56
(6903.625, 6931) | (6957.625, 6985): 1.26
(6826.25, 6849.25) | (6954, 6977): 1.50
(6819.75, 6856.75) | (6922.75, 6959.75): 1.48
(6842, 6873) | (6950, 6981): 1.54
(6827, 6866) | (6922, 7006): 1.53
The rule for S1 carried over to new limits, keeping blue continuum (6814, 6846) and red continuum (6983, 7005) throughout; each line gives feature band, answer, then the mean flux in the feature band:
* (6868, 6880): 0.08 mag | 11.8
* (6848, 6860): 0.13 mag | 10.6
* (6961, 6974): 0.01 mag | 16.5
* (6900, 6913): 0.09 mag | 13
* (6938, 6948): -0.06 mag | 16.5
